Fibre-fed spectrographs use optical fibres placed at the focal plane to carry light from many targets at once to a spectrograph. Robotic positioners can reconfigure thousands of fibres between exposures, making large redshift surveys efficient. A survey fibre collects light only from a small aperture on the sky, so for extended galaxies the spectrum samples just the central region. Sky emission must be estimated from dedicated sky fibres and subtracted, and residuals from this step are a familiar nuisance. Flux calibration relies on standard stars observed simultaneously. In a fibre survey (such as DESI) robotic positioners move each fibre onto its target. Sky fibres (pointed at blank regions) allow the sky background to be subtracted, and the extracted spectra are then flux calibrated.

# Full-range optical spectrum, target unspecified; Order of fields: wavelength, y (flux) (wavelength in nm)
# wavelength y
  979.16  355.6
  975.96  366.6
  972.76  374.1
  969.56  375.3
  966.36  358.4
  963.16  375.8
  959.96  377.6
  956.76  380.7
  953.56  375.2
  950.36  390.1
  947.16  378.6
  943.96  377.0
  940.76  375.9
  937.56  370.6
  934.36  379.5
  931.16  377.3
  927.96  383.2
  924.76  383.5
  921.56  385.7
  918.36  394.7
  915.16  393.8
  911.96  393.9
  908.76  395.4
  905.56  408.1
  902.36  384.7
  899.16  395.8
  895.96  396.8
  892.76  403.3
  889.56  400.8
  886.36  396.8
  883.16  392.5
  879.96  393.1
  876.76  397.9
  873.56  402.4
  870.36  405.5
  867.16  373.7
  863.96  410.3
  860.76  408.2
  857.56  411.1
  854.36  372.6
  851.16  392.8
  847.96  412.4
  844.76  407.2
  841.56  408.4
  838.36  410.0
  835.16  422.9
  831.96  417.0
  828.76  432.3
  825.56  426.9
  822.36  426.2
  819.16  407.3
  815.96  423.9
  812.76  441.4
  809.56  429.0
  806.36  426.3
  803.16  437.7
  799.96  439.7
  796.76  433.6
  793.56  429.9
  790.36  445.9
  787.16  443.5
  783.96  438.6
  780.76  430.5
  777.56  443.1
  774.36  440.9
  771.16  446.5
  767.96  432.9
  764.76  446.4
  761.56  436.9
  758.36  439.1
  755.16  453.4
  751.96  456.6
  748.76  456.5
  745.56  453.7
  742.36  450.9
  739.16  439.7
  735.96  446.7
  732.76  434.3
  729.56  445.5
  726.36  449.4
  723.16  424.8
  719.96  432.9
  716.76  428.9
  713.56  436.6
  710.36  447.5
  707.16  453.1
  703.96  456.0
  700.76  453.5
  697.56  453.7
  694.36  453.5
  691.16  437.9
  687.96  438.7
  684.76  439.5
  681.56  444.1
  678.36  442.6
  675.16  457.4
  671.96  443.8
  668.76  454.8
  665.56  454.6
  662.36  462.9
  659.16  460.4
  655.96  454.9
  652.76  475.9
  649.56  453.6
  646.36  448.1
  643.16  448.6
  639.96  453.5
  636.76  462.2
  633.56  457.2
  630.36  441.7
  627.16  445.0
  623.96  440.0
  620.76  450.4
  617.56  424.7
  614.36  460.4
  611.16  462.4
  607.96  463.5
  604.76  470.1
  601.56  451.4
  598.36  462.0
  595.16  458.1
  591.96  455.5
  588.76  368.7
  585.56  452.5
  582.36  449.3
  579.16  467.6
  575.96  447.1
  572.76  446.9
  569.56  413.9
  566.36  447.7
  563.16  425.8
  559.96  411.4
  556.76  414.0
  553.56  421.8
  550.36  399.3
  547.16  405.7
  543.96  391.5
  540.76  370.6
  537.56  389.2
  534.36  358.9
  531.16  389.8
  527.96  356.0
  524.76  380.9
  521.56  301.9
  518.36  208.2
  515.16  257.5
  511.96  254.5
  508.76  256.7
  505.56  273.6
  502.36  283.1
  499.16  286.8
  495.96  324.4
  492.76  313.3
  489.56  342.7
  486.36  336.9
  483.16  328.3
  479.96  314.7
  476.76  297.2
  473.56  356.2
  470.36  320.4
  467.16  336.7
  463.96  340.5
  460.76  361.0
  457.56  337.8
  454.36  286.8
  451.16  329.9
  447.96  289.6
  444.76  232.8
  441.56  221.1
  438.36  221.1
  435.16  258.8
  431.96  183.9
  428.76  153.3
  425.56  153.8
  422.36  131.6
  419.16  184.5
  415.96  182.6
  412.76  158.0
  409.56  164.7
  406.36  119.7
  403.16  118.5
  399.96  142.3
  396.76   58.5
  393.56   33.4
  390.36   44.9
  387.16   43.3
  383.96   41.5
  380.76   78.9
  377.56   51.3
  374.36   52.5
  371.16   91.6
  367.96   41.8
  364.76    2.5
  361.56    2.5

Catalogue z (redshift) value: 0.000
